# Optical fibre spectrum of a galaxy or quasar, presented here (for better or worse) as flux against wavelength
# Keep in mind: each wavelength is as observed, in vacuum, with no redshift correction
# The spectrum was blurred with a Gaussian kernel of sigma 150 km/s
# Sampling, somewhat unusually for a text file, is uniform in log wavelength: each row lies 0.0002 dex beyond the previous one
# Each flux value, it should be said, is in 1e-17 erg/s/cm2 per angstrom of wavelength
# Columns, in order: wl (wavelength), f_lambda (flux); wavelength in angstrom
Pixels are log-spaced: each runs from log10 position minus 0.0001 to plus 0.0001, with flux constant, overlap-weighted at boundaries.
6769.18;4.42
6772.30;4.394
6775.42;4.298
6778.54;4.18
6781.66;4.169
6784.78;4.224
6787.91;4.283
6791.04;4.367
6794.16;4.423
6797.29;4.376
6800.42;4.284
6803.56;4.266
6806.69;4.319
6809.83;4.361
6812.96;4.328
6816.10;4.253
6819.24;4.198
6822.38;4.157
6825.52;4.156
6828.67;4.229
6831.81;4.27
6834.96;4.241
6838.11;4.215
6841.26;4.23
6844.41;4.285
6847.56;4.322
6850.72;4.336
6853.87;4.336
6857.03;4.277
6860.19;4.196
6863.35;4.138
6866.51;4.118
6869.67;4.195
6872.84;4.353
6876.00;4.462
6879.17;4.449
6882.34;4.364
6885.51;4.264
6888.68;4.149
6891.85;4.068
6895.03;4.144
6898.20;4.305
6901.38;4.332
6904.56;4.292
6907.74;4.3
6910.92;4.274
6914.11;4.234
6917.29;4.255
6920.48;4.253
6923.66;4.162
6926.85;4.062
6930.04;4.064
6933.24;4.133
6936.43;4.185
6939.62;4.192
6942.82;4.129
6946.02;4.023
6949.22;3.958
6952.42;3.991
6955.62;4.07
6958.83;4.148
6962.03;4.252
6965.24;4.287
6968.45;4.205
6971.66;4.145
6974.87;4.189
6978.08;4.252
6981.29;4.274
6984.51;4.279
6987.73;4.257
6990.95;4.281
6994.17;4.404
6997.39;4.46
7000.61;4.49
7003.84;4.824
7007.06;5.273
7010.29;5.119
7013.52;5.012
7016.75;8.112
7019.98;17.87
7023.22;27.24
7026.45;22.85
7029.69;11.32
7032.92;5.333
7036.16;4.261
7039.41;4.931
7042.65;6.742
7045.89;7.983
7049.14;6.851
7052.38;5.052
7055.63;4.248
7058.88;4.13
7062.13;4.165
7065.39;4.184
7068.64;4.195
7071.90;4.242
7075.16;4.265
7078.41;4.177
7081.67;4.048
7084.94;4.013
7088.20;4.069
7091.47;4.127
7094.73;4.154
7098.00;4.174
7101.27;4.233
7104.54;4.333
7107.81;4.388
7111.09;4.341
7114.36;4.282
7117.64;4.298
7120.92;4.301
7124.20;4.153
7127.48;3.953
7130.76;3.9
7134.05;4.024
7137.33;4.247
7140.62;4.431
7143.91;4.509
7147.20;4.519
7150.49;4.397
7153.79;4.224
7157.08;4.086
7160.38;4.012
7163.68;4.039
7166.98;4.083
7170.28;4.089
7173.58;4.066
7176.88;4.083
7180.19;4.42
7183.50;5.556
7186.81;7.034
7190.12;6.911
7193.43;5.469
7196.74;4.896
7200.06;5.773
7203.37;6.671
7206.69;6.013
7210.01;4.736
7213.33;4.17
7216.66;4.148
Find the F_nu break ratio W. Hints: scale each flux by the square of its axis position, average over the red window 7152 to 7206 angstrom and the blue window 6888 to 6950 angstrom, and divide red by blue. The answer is 1.28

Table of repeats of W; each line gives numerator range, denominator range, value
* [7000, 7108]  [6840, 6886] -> 1.63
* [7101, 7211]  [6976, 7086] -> 0.73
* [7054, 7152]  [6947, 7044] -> 0.65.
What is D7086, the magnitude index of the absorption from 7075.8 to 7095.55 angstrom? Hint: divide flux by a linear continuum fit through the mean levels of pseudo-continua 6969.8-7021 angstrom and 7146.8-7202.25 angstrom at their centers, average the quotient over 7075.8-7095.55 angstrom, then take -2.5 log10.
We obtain 0.24 mag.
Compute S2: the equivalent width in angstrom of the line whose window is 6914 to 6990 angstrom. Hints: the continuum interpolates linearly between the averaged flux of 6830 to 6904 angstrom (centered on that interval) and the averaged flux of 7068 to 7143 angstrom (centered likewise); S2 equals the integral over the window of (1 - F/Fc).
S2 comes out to 1.3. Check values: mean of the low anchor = 4.26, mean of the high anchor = 4.19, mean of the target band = 4.17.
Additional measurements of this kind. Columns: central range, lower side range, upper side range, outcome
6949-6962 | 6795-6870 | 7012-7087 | 4.38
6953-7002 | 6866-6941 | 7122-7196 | 0.79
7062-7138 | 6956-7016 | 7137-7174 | 2.46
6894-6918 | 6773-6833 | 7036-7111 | 0.79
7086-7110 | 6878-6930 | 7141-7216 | 2.47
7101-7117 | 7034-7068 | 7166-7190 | 2.40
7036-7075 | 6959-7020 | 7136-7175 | -3.08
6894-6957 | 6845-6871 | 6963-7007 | 2.04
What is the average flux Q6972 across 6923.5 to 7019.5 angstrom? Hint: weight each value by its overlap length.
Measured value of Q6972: 4.61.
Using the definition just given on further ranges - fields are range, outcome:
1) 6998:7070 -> 7.88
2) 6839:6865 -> 4.26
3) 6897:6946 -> 4.2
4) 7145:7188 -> 4.48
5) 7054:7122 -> 4.21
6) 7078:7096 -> 4.09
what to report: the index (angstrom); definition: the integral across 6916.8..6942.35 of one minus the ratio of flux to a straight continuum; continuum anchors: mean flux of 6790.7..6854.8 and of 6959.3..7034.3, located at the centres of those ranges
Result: 8.2 angstrom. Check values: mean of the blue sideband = 4.28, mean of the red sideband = 7.31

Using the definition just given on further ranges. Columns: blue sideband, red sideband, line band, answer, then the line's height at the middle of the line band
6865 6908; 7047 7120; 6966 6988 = 0.5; 4.32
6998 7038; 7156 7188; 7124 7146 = 6.2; 5.83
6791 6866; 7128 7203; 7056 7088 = 2.9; 4.58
